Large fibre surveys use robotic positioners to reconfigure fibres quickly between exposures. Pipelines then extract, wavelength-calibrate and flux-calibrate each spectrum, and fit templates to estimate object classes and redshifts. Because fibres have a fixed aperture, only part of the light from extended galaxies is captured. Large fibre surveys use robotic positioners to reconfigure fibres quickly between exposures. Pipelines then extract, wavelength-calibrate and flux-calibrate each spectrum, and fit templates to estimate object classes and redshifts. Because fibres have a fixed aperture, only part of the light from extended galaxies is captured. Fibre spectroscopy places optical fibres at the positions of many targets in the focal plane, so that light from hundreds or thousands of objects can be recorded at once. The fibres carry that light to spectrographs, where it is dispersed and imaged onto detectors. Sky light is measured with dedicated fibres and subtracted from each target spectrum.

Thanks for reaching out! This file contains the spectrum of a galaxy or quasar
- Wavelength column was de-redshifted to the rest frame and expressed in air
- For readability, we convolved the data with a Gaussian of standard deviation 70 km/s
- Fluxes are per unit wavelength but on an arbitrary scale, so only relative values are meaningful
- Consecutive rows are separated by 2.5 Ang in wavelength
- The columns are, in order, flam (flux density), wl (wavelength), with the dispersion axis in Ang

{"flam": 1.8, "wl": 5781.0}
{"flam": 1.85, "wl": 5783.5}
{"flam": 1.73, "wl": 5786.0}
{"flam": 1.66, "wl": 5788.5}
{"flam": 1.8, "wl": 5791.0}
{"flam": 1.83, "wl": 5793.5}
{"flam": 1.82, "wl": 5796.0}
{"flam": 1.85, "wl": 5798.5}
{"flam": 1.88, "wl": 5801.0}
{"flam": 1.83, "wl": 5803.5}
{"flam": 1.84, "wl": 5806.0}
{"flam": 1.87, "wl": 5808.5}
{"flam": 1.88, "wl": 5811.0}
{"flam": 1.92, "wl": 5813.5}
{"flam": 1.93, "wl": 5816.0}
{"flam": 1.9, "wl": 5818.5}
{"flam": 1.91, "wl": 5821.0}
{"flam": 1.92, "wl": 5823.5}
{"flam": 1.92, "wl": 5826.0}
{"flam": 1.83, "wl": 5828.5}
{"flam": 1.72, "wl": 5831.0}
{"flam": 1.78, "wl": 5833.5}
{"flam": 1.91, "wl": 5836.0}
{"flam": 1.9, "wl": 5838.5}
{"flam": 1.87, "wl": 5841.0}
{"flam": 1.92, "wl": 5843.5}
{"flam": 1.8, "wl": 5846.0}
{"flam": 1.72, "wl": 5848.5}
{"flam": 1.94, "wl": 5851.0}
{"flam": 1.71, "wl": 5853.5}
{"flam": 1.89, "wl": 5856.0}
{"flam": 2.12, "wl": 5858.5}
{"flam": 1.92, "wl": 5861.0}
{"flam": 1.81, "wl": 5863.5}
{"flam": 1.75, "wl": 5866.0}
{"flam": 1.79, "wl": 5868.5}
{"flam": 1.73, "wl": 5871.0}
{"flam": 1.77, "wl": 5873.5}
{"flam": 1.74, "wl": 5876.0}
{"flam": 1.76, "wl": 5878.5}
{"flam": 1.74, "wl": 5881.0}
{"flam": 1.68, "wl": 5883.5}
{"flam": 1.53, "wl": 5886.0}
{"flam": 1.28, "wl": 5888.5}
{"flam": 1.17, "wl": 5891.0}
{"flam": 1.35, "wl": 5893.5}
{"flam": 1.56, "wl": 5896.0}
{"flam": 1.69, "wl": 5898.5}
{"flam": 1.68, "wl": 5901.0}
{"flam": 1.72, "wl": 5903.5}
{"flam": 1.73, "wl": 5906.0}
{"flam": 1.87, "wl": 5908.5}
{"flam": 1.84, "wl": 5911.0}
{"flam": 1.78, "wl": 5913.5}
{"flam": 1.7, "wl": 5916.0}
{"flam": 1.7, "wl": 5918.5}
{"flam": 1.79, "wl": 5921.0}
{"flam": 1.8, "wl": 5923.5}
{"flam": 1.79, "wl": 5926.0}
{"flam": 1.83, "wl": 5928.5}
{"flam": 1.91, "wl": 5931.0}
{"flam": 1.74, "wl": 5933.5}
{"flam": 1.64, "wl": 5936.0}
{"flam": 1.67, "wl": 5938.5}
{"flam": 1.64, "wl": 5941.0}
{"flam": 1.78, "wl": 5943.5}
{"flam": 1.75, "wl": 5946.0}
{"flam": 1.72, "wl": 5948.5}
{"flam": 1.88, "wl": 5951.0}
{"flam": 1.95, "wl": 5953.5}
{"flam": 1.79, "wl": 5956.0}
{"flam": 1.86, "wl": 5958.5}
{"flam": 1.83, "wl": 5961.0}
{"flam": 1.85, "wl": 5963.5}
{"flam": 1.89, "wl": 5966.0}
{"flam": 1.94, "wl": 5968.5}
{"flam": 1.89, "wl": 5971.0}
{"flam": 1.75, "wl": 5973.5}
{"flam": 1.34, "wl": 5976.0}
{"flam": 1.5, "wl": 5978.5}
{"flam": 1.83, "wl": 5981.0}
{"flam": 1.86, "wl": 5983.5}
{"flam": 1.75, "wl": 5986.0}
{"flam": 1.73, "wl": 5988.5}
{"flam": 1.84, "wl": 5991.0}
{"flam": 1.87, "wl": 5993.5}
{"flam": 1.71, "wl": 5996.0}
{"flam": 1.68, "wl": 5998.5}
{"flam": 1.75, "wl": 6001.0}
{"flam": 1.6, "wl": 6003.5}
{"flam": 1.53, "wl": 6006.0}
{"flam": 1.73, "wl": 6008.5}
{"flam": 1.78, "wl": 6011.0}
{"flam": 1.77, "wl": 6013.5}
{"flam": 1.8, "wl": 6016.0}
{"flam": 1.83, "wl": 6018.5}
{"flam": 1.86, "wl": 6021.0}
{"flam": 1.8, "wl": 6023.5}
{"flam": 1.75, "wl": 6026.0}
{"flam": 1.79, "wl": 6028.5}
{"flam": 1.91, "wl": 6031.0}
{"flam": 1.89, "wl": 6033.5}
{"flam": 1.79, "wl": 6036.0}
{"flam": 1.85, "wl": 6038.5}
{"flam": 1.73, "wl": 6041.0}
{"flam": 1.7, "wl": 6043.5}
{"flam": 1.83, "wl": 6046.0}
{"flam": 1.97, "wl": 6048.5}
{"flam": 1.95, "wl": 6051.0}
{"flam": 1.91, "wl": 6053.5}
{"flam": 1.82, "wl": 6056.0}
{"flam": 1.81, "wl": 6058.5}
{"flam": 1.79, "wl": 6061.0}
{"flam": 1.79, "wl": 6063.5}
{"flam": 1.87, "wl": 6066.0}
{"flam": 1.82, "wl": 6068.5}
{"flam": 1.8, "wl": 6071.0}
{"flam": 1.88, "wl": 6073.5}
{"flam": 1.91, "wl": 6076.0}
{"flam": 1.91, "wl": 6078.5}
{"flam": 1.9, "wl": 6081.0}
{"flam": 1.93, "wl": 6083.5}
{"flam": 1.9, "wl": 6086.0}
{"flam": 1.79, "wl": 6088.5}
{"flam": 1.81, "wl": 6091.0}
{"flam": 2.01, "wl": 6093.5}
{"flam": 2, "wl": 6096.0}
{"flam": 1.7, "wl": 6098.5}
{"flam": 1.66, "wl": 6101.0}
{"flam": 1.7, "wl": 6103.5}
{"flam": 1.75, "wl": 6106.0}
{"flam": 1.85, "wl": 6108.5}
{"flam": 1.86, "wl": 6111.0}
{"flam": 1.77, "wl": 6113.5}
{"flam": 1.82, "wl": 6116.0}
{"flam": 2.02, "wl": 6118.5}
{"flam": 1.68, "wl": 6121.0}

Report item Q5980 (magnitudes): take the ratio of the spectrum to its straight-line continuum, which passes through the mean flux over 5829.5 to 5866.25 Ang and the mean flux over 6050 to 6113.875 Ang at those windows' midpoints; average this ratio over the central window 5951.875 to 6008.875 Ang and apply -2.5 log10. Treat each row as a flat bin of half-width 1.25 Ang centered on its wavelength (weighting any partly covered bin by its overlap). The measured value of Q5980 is 0.052 mag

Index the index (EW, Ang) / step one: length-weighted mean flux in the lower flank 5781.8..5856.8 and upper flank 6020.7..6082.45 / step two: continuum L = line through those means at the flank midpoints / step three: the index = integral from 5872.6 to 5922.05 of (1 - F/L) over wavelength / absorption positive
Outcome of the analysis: 5.11 Ang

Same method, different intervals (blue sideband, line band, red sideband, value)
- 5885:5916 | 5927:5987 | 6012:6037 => -2.6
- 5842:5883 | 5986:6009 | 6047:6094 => 1.7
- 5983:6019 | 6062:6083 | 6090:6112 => -0.8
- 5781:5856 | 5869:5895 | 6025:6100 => 3.7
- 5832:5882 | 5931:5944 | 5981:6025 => 0.6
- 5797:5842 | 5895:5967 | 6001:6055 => 2.3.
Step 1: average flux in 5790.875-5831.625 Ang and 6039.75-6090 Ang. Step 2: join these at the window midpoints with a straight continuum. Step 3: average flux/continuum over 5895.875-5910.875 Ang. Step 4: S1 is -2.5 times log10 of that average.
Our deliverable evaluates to 0.079 mag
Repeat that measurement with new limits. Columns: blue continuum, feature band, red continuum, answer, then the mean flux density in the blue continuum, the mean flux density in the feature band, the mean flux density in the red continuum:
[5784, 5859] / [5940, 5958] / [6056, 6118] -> 0.03 mag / 1.85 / 1.79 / 1.84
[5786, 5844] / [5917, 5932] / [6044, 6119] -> 0.03 mag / 1.85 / 1.8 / 1.85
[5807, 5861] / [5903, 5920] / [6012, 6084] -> 0.06 mag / 1.88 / 1.77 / 1.84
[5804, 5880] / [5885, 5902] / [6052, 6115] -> 0.25 mag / 1.85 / 1.46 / 1.84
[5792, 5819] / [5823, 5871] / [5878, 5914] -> -0.06 mag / 1.87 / 1.85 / 1.62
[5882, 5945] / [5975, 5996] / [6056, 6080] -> 0.02 mag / 1.68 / 1.72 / 1.84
